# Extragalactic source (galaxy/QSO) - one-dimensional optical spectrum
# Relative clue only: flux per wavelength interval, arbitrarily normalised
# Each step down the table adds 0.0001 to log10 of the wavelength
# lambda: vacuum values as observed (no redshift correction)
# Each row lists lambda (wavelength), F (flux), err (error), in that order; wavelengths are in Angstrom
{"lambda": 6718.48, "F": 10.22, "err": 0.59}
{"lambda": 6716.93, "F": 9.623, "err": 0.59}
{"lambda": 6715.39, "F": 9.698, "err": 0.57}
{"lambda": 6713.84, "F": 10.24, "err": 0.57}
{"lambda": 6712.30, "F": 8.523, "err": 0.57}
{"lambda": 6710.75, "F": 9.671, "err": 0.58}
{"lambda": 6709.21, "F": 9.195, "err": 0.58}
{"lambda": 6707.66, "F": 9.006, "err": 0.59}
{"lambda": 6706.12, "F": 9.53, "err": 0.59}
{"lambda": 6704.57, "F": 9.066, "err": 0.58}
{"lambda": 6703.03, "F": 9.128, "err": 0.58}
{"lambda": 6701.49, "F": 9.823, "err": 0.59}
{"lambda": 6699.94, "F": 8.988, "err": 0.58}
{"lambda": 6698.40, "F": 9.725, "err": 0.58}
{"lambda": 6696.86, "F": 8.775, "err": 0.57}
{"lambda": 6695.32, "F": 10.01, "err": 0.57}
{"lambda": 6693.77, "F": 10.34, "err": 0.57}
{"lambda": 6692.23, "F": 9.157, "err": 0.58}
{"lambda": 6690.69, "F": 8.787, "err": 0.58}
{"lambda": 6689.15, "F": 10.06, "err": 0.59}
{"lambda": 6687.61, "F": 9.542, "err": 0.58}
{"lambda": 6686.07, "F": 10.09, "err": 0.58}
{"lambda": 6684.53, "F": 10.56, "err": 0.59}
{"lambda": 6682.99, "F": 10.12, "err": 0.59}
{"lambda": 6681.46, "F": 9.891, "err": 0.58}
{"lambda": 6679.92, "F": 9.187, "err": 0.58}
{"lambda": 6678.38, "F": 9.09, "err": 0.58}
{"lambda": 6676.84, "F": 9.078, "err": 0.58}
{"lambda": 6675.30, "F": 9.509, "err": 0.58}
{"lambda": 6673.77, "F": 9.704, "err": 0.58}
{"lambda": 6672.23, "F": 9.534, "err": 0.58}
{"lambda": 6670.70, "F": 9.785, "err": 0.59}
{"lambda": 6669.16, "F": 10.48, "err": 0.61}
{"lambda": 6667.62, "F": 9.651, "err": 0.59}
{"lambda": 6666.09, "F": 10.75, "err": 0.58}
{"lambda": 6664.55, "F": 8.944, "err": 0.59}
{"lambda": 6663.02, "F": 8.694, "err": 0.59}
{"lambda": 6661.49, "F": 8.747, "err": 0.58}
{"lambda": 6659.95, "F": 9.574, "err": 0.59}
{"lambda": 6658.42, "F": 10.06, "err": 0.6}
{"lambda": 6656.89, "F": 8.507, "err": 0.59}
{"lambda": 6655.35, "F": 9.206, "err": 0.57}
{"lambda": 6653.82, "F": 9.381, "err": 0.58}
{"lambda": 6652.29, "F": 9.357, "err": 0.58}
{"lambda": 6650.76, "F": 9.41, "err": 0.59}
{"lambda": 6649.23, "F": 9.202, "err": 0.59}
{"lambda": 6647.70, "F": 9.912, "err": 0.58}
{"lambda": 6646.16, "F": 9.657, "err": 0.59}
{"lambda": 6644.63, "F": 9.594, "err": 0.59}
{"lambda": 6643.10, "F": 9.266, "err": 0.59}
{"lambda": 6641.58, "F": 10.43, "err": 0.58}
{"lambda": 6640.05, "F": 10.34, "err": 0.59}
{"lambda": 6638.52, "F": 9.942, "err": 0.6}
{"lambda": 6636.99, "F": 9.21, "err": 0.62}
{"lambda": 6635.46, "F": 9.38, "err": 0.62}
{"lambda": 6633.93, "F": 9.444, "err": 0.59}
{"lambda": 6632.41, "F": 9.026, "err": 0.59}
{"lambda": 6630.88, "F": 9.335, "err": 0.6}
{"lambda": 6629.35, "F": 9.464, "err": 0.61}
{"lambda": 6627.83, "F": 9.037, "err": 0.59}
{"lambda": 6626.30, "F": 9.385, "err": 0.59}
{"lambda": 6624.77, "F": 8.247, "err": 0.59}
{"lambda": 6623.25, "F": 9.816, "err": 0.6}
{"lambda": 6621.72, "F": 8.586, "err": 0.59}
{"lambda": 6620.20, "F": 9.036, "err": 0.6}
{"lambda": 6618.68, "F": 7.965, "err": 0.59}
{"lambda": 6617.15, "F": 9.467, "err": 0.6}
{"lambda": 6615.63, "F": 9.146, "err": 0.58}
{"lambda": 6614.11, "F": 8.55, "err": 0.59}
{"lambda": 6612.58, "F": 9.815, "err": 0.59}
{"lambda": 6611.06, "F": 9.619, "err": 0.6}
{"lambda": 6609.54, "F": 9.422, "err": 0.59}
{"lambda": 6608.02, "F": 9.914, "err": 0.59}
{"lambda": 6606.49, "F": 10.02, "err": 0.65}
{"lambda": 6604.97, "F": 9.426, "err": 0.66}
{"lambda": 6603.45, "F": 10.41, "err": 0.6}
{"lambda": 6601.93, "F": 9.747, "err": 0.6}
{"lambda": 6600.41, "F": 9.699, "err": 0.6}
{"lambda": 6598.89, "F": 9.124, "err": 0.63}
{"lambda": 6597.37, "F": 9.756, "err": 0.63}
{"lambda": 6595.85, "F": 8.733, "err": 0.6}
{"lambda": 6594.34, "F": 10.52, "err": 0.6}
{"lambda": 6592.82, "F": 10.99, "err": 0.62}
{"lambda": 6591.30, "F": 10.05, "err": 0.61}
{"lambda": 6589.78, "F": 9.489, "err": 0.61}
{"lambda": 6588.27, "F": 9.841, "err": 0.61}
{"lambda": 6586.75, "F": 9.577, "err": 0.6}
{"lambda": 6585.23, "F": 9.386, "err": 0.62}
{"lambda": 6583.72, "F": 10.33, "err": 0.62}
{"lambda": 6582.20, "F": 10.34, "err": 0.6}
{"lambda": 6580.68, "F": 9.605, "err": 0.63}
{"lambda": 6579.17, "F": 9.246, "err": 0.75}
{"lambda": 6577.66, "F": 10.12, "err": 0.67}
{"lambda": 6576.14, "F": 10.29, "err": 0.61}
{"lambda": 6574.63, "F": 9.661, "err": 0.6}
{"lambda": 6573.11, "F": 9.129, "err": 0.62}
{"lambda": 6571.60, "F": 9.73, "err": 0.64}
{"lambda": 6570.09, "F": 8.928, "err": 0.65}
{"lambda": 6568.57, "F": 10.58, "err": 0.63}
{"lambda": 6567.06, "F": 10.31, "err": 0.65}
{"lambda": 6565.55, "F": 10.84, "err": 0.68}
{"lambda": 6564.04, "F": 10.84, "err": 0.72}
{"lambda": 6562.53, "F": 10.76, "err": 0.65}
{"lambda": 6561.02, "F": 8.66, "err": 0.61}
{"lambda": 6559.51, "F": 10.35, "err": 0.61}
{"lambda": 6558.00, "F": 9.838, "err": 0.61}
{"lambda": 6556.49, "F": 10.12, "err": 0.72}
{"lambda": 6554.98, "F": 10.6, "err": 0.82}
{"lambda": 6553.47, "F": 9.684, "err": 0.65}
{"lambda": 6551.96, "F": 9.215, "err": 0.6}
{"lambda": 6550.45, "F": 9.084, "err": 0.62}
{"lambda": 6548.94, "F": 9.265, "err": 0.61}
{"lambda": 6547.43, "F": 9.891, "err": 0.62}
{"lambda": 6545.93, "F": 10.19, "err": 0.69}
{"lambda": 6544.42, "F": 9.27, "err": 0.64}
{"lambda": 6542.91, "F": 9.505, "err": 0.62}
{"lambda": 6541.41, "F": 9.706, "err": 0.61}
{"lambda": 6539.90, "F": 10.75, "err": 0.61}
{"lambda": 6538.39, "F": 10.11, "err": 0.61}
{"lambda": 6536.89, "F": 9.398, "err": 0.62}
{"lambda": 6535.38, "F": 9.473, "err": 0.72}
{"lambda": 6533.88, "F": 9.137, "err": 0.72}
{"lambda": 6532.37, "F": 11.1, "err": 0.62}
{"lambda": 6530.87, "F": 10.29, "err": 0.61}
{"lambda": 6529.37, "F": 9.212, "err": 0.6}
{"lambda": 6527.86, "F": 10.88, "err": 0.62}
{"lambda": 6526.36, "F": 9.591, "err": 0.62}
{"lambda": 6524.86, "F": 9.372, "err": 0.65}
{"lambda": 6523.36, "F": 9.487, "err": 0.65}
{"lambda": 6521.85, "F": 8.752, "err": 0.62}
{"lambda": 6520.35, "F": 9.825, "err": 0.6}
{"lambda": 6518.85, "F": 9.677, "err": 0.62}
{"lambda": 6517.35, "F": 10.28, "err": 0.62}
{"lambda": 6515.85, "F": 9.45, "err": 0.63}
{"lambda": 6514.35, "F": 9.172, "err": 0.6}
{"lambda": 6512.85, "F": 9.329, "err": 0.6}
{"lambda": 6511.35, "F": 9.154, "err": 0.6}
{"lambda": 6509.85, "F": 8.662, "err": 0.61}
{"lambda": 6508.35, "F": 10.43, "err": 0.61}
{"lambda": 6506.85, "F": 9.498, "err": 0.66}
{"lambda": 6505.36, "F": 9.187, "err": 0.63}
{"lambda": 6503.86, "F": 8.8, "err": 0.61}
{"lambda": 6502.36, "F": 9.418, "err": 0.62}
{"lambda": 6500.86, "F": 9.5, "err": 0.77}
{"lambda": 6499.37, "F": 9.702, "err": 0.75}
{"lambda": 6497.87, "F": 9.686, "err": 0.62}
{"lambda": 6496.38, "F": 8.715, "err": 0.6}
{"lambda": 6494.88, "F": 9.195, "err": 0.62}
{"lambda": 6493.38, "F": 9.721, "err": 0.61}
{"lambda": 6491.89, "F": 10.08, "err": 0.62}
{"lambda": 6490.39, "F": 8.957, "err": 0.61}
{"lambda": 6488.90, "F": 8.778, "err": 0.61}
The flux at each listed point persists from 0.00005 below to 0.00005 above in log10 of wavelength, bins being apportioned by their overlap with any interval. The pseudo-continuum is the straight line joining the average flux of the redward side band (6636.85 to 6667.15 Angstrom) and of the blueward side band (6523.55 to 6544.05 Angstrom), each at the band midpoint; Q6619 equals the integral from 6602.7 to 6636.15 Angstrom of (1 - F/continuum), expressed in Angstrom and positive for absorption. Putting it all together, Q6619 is 1.11 Angstrom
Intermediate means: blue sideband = 9.87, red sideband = 9.52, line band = 9.29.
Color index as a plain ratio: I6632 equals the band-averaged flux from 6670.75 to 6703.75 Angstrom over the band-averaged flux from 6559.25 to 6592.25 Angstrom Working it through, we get 0.97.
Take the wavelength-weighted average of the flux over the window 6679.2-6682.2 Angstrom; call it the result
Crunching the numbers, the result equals 9.54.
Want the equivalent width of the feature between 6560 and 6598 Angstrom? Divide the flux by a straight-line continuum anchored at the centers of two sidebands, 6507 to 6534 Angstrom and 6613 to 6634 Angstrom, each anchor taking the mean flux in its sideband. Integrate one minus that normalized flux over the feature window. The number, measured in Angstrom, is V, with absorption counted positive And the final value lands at -2.5 Angstrom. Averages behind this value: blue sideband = 9.66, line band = 9.91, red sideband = 9.04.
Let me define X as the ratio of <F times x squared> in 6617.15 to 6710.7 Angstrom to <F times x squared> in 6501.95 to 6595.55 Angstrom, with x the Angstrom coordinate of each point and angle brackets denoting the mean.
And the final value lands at 1.00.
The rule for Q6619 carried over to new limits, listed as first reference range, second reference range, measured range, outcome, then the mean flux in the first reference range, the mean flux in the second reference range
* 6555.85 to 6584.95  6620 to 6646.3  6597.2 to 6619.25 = 0.35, 9.97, 9.4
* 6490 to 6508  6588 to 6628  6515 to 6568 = -2.39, 9.4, 9.48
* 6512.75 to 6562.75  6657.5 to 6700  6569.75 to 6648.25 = 0.91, 9.74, 9.61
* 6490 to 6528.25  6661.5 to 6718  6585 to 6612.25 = -0.75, 9.47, 9.55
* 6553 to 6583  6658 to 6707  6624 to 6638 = 0.82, 9.98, 9.57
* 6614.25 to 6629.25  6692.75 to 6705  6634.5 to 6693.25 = -2.06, 8.97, 9.49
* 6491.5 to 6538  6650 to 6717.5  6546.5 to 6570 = -1.06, 9.56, 9.51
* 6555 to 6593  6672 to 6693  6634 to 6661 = 0.47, 9.96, 9.6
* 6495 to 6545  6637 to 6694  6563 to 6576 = -0.60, 9.59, 9.6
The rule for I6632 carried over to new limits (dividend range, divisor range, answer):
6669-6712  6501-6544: 0.99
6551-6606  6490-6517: 1.05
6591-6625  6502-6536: 0.99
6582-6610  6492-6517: 1.05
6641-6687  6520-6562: 0.98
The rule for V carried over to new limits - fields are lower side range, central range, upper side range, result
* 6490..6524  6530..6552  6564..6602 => -0.4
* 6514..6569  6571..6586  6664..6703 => 0.0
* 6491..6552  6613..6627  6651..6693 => 0.9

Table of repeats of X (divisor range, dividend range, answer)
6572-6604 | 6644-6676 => 0.99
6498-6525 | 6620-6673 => 1.04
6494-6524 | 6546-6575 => 1.07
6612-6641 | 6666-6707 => 1.06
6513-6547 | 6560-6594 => 1.04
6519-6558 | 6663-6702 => 1.03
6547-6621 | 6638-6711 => 1.01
